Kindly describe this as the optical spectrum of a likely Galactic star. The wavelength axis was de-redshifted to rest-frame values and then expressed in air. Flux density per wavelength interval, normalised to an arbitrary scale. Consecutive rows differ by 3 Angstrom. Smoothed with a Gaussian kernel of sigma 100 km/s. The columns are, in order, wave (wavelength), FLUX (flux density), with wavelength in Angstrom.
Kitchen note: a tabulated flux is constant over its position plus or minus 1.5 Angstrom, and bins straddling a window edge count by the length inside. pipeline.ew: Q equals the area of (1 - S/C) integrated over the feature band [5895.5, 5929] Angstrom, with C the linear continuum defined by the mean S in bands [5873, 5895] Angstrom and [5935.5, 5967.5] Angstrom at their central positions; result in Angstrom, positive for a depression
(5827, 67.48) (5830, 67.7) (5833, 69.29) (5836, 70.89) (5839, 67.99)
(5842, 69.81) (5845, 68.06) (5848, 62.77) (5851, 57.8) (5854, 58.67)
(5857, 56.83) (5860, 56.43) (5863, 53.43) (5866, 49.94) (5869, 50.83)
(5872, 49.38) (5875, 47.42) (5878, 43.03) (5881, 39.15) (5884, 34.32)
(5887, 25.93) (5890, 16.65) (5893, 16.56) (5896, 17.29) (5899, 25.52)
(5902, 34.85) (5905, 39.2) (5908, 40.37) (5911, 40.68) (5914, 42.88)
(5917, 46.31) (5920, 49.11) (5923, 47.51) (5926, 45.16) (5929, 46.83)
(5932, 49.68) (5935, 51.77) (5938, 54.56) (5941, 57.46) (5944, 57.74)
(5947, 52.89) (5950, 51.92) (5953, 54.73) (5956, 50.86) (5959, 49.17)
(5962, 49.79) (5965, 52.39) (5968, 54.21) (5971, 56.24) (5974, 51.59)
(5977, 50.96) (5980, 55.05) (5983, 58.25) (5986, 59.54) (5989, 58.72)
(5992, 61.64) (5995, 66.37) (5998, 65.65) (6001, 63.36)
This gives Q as 1.0 Angstrom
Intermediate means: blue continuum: 31.9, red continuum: 53.1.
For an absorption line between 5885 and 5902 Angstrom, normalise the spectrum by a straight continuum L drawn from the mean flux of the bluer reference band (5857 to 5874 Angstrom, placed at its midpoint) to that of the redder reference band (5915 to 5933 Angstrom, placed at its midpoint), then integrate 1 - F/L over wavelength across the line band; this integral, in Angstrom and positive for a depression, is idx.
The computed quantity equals 9.5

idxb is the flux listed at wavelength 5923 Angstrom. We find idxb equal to 47.51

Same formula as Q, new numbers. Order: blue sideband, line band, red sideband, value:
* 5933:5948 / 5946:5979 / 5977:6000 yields 2.9 Angstrom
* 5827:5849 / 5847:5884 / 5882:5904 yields -4.0 Angstrom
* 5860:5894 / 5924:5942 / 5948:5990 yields -0.8 Angstrom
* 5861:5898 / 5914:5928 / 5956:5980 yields -0.8 Angstrom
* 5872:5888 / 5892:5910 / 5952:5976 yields 5.6 Angstrom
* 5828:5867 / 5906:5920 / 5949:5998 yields 3.7 Angstrom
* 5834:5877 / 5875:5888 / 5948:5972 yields 4.5 Angstrom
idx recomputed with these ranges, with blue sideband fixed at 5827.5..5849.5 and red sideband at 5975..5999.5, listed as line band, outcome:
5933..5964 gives 4.3 Angstrom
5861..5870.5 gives 2.1 Angstrom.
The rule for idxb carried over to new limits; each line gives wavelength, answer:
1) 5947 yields 52.89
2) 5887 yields 25.93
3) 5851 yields 57.8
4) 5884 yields 34.32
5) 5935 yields 51.77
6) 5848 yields 62.77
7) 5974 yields 51.59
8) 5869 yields 50.83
